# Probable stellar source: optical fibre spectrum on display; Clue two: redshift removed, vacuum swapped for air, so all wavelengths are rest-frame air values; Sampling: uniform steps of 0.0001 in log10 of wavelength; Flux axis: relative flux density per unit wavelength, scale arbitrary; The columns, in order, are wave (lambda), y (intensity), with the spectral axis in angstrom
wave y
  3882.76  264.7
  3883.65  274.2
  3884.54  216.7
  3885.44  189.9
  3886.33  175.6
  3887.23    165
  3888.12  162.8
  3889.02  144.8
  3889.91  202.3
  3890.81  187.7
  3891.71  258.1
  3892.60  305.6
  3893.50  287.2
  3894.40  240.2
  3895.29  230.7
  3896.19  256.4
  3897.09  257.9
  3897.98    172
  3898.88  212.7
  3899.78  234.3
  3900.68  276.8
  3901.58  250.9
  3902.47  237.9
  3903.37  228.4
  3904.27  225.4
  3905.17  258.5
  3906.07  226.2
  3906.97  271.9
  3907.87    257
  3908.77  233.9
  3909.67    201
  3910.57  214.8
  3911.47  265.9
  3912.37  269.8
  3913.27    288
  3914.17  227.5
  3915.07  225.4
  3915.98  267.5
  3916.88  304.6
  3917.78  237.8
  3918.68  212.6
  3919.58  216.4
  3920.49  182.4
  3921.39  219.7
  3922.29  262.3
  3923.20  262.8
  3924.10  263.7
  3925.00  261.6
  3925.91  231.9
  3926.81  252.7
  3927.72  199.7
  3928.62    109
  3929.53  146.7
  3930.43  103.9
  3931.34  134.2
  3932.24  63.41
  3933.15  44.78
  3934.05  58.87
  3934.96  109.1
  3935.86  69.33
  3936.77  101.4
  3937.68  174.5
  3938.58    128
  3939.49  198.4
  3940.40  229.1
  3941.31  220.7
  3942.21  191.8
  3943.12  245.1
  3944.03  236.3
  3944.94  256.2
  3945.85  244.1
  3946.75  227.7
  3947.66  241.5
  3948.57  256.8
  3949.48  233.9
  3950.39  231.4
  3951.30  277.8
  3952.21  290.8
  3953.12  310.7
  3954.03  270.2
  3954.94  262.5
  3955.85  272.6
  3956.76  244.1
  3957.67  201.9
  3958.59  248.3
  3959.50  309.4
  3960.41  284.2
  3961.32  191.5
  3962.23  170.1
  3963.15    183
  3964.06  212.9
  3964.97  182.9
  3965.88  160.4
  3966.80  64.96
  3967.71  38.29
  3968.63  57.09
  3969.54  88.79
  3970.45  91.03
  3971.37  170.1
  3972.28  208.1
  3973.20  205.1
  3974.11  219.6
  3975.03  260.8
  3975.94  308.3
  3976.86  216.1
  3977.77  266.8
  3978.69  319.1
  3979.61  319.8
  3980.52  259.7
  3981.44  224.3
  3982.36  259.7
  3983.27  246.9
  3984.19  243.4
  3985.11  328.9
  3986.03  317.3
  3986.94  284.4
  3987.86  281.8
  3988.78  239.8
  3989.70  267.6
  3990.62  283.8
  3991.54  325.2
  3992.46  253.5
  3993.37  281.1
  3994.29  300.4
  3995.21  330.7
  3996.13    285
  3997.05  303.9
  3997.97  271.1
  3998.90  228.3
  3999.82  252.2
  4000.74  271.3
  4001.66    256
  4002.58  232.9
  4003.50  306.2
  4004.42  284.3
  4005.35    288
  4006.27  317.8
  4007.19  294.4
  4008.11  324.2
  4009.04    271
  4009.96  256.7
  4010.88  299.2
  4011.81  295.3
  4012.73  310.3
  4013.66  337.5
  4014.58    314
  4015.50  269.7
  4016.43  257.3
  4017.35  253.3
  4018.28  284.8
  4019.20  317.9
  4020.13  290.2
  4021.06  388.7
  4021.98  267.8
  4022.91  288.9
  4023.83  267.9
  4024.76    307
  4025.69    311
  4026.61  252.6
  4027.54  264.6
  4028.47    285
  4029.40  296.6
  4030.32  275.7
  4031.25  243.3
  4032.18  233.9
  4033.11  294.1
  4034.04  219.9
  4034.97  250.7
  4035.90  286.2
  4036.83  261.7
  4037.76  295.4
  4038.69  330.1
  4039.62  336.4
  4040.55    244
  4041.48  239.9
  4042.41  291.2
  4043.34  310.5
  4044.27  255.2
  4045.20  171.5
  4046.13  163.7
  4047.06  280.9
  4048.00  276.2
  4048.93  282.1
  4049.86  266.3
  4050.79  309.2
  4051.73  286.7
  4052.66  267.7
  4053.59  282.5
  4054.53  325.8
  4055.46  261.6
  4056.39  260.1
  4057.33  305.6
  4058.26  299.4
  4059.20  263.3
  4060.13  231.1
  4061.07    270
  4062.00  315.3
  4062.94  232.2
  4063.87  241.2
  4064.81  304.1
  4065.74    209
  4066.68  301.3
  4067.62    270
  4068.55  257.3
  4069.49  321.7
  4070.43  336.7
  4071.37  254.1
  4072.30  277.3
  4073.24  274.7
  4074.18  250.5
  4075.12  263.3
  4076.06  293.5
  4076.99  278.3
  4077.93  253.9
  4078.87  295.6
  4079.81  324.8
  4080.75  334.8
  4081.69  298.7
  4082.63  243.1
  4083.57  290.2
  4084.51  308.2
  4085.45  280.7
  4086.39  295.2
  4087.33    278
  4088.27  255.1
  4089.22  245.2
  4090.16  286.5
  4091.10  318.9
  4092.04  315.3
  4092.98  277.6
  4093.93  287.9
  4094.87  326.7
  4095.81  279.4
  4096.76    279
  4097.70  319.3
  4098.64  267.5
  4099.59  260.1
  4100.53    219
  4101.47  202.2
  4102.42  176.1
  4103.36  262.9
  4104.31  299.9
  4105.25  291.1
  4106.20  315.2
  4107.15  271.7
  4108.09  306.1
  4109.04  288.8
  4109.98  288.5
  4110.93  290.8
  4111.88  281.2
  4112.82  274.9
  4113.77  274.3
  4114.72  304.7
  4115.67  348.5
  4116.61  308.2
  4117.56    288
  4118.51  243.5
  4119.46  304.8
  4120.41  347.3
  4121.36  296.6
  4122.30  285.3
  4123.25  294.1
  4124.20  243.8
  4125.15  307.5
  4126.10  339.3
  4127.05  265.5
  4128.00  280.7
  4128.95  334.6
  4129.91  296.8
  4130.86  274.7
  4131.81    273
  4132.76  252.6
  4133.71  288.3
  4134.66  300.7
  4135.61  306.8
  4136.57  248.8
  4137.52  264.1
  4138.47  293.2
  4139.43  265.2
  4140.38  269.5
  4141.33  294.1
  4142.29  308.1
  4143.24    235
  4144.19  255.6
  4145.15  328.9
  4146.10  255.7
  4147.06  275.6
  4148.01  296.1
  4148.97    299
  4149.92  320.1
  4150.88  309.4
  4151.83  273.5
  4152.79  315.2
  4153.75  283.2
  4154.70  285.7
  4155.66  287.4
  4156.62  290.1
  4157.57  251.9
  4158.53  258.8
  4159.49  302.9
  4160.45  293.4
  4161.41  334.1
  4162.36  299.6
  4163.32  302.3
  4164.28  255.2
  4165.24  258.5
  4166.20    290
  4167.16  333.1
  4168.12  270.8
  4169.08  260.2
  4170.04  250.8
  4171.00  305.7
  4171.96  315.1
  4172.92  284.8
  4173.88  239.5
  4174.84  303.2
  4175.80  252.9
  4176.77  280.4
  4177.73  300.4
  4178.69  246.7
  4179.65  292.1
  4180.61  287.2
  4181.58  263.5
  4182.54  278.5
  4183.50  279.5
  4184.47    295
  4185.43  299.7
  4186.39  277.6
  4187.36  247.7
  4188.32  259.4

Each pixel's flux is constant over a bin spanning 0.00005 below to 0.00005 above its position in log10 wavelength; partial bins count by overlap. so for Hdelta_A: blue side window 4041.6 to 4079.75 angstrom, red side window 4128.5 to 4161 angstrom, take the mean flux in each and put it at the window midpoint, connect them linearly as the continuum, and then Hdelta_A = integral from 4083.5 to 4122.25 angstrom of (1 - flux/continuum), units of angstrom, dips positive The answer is -0.76 angstrom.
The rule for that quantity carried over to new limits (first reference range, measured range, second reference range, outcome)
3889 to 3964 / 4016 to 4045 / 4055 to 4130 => -2.3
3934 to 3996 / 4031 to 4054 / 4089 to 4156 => -1.1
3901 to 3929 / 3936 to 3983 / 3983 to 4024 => 8.3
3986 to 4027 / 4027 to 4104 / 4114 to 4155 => 3.8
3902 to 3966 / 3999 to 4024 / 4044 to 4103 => -4.0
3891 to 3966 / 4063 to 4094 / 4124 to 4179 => -2.1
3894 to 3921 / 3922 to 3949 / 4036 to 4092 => 6.9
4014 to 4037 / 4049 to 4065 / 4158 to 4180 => 0.2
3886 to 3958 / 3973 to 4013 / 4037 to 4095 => -4.8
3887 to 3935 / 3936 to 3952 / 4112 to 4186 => 0.8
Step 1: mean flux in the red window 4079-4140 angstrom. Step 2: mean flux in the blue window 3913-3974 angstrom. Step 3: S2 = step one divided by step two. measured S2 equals 1.43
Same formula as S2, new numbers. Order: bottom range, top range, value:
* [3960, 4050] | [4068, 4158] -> 1.10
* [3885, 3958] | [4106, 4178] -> 1.32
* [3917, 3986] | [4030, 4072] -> 1.30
